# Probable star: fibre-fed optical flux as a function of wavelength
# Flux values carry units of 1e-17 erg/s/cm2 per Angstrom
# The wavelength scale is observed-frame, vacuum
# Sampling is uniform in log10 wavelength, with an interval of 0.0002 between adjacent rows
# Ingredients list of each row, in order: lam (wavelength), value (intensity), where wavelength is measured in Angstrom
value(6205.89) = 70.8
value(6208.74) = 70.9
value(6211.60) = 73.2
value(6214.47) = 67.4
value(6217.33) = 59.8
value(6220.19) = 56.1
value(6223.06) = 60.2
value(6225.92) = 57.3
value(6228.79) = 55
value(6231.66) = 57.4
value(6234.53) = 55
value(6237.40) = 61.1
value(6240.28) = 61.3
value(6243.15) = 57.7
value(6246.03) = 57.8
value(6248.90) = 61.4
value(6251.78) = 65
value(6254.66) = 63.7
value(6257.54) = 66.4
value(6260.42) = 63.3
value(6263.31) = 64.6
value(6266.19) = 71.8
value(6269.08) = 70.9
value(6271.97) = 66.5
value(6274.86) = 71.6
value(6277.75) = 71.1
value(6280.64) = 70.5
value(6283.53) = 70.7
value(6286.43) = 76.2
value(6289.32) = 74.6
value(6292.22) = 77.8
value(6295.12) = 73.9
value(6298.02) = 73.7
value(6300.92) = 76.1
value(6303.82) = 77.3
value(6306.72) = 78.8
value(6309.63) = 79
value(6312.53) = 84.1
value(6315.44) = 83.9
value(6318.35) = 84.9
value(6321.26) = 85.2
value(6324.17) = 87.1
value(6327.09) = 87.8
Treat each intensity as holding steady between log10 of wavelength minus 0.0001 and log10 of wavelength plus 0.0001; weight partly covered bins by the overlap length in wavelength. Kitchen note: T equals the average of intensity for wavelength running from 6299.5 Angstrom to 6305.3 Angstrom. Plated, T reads 76.8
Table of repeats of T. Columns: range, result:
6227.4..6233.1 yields 56.2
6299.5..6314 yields 79.1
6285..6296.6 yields 75.6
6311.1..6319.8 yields 84.3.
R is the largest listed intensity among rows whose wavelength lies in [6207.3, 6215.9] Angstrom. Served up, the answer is 73.2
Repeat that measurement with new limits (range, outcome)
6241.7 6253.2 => 65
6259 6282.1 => 71.8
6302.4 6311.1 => 79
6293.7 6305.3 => 77.3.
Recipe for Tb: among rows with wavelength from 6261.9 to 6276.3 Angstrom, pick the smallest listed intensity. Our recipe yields 64.6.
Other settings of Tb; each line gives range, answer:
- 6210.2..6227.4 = 56.1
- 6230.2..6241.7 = 55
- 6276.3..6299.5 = 70.5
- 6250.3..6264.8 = 63.3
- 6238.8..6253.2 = 57.7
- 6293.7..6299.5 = 73.7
